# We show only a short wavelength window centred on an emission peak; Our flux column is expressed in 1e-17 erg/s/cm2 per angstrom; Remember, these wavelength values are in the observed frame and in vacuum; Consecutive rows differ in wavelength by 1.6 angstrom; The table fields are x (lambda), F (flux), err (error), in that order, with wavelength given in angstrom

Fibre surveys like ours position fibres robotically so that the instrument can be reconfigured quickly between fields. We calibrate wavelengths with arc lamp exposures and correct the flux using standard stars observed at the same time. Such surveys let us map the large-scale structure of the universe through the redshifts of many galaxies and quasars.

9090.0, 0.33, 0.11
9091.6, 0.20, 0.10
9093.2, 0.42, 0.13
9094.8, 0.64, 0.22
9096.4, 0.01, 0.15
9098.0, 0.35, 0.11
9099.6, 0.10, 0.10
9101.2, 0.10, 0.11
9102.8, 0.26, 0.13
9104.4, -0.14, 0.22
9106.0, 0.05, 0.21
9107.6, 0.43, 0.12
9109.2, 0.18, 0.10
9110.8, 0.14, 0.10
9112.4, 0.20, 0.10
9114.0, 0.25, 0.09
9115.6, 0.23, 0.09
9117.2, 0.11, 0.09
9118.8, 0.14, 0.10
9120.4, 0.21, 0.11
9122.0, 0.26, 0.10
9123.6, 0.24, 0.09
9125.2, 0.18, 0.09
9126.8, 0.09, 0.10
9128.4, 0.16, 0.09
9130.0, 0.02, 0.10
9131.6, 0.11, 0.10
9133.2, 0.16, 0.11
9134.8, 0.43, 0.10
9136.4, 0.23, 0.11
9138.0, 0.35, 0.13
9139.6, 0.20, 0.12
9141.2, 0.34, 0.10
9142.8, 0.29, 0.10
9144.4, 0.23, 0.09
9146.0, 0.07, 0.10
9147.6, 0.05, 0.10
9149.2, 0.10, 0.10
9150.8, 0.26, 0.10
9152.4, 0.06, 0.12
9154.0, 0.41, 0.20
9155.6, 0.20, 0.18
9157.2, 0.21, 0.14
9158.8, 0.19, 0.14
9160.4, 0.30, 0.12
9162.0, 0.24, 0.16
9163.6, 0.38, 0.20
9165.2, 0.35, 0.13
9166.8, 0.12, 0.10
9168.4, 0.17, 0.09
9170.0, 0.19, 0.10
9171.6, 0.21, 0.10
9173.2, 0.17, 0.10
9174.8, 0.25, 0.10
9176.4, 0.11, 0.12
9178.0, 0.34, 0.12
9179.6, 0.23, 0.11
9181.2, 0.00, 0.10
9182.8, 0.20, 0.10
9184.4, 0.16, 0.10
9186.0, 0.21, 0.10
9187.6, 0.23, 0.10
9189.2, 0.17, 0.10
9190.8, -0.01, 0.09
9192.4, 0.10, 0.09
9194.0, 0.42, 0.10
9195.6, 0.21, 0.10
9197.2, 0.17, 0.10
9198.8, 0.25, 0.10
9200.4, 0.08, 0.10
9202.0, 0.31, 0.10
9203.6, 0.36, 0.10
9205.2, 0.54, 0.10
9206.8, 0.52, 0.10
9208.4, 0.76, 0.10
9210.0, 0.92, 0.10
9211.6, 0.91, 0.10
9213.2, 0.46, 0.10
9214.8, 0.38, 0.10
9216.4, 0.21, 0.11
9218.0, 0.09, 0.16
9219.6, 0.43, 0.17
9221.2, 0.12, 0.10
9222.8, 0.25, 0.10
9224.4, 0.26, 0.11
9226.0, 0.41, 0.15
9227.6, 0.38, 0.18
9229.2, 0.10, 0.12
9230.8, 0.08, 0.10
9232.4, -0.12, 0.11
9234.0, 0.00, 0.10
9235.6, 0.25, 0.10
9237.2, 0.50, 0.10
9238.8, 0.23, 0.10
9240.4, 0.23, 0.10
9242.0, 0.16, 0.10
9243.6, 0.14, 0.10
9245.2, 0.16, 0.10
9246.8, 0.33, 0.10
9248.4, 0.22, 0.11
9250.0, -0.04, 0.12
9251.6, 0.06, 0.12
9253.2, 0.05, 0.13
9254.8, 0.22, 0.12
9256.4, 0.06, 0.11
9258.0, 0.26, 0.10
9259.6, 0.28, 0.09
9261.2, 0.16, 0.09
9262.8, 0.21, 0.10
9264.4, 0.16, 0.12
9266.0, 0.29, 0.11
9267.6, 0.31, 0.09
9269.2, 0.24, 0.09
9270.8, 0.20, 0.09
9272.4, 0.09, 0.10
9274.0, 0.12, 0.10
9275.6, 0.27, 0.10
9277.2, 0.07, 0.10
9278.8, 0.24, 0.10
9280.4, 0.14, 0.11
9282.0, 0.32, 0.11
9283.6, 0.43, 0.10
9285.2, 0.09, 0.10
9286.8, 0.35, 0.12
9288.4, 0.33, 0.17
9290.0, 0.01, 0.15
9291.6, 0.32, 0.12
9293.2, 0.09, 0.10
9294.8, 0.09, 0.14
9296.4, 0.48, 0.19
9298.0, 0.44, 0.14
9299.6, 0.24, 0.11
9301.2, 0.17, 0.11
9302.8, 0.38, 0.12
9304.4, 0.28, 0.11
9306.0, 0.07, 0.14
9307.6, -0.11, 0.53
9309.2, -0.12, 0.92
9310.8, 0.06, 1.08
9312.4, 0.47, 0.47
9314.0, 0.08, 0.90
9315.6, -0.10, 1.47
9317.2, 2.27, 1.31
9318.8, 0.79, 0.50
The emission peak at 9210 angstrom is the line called H-gamma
